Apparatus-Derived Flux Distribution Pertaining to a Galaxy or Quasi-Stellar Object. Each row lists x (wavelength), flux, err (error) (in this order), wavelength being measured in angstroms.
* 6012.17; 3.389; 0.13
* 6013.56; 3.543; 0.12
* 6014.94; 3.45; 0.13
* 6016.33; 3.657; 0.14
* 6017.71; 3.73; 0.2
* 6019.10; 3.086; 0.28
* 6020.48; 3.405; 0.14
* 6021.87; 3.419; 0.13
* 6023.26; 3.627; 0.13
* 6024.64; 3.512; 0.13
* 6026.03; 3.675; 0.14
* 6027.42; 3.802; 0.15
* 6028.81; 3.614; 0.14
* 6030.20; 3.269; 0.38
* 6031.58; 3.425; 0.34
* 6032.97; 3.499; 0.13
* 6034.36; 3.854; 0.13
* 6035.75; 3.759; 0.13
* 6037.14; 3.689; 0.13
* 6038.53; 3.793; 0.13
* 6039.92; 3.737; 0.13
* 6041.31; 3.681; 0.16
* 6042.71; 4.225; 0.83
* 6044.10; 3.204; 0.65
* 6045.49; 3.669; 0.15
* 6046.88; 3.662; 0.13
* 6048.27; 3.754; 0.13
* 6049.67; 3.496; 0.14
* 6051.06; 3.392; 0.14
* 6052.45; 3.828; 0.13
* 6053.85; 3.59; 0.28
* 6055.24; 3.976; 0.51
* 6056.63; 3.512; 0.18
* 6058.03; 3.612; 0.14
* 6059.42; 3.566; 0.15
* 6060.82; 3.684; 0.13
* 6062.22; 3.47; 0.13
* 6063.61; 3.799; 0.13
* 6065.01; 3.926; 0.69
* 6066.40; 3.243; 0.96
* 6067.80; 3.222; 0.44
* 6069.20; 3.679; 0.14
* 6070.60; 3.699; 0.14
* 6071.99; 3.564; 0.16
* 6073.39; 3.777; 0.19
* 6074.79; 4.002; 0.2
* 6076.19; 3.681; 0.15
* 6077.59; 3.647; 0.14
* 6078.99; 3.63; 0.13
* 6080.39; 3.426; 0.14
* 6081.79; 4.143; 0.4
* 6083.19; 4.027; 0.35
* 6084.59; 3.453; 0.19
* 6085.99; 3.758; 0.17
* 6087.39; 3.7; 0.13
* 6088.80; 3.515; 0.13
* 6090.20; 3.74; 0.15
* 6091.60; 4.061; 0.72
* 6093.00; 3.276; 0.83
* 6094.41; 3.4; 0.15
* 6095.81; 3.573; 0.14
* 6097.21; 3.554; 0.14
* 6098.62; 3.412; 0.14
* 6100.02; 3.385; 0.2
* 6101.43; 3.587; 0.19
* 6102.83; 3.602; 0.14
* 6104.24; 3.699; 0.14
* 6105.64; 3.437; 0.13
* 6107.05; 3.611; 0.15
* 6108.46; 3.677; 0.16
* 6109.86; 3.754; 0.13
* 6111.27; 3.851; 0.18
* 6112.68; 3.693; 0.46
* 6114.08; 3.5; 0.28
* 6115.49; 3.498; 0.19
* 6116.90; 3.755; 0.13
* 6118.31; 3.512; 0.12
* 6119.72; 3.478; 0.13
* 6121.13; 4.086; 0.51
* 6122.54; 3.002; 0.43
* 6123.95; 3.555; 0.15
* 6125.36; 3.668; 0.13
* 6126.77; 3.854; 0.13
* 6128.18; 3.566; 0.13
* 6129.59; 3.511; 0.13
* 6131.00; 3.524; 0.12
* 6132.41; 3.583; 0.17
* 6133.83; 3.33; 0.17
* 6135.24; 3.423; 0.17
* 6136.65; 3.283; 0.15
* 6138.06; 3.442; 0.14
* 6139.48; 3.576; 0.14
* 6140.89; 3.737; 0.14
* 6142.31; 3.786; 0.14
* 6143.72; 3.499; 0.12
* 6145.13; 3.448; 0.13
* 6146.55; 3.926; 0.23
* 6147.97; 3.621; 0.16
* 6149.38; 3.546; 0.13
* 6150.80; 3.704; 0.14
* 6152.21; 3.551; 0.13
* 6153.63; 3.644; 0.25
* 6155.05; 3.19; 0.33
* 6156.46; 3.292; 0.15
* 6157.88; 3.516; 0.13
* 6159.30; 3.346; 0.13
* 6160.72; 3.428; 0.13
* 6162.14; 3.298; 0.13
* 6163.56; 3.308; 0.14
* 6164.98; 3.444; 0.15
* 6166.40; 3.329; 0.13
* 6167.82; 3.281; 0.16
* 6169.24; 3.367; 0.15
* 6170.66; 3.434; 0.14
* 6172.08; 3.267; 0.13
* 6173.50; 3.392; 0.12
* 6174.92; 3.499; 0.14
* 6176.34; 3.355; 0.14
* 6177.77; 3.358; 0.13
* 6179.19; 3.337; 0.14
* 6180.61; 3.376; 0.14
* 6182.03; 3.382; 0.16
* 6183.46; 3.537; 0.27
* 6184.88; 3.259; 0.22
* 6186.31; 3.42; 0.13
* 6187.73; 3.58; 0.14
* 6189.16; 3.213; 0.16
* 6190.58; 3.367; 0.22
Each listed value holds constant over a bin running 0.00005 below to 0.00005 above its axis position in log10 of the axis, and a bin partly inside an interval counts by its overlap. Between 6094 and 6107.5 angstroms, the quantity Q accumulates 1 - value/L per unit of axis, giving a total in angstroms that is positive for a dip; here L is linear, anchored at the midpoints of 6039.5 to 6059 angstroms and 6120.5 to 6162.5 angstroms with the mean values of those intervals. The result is 0.2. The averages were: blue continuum 3.66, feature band 3.53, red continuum 3.53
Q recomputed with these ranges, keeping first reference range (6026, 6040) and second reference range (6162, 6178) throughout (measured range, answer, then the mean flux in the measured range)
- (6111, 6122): -0.6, 3.65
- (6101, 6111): -0.4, 3.64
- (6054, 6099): -1.2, 3.65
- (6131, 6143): -0.3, 3.52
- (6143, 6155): -0.7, 3.59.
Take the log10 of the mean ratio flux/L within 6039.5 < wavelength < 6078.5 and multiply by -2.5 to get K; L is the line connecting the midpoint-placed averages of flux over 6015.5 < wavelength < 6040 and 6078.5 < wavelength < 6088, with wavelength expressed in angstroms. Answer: 0.01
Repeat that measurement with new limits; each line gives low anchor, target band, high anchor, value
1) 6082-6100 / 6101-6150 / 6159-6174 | -0.03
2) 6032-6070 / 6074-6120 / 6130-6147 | -0.01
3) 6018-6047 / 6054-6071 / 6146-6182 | -0.02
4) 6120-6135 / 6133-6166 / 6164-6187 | 0.00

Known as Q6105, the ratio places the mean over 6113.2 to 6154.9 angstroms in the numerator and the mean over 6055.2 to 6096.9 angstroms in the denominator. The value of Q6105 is 0.98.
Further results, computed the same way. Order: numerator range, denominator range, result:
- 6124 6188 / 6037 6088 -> 0.95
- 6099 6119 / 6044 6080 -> 0.99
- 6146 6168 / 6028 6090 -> 0.95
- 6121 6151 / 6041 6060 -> 0.98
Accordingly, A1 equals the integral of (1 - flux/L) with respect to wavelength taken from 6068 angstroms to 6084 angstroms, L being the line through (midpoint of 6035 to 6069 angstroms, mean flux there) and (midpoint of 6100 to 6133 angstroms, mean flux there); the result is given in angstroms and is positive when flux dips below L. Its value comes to -0.5 angstroms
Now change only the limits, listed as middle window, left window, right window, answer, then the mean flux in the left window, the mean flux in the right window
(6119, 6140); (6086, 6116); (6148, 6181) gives -0.1 angstroms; 3.6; 3.41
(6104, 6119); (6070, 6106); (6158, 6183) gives -0.3 angstroms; 3.65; 3.37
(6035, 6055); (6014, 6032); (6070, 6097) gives -0.6 angstroms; 3.52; 3.69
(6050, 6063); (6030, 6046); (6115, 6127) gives 0.1 angstroms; 3.66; 3.59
